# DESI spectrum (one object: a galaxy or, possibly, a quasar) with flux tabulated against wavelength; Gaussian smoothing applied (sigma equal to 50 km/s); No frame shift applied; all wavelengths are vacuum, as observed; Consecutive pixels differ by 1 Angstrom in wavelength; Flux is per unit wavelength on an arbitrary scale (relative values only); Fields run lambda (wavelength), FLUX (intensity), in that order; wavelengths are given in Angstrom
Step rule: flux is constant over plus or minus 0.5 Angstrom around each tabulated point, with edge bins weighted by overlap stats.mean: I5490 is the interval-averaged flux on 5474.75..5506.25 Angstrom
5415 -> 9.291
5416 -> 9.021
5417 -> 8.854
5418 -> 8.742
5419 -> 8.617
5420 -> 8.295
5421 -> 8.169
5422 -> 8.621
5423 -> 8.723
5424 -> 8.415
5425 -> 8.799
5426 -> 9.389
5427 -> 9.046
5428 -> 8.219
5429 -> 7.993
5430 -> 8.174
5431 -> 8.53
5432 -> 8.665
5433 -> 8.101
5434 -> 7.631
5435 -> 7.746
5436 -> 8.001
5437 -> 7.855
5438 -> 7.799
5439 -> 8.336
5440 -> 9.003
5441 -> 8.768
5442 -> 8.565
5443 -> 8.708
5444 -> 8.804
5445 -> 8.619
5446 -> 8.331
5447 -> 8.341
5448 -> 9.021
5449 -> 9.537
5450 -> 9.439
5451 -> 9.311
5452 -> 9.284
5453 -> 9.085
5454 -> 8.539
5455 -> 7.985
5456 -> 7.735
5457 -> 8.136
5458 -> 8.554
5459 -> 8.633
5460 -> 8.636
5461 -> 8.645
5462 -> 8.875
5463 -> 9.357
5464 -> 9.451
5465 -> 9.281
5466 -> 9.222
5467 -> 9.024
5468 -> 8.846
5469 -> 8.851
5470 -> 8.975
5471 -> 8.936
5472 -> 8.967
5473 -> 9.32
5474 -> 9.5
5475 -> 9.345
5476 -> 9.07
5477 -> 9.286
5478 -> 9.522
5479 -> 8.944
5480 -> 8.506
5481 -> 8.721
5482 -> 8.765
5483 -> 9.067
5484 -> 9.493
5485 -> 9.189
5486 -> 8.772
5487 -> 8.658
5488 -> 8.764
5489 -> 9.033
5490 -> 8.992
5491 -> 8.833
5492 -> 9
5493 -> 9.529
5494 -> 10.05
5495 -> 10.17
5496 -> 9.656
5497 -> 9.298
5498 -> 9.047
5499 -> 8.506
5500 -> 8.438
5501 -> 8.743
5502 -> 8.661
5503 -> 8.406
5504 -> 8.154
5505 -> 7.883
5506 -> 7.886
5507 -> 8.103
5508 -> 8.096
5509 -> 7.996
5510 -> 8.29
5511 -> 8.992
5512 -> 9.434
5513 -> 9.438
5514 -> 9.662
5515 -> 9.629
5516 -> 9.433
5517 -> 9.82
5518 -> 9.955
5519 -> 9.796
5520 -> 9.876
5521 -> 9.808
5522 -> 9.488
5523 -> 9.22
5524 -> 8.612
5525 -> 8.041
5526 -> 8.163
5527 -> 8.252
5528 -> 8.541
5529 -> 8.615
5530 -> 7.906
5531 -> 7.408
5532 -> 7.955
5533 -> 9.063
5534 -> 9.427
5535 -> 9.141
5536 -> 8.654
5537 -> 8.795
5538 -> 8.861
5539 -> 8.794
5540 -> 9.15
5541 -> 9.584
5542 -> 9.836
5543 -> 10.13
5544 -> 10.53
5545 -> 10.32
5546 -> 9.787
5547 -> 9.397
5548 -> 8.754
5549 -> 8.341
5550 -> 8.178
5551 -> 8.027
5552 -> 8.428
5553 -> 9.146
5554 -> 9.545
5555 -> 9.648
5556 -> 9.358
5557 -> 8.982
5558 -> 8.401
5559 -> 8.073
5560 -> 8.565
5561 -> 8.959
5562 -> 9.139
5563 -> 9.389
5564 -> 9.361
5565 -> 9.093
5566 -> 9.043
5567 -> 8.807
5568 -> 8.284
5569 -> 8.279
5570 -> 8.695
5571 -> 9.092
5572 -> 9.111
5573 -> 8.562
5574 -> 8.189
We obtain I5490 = 8.95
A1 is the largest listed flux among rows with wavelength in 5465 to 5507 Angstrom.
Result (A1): 10.17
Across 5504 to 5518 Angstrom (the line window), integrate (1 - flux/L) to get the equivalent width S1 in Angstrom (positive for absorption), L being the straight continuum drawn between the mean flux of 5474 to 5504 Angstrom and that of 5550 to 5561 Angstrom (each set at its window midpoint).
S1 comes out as 0.19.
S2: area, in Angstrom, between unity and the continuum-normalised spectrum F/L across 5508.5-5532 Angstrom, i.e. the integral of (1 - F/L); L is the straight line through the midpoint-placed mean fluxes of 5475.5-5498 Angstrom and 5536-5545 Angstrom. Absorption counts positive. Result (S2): 1.0 Angstrom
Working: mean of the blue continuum 9.15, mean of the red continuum 9.46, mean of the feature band 8.95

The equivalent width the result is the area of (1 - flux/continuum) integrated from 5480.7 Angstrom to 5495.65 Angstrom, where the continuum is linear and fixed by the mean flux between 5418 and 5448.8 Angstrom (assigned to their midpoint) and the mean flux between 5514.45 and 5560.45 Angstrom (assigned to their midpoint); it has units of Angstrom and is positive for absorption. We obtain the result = -0.66 Angstrom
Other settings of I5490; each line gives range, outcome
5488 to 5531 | 8.92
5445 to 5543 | 8.93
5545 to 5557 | 9.02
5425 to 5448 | 8.41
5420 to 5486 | 8.74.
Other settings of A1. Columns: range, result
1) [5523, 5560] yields 10.53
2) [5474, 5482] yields 9.522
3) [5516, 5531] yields 9.955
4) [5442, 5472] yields 9.537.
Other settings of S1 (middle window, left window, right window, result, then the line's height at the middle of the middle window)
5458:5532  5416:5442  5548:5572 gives -2.7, 8.63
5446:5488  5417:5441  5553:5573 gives -1.9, 8.55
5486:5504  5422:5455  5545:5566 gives -0.5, 8.76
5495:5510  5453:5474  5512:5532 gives 0.7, 8.95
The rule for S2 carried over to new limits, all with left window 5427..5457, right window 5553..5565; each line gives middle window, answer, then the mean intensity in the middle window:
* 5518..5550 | -0.4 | 9.04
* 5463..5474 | -0.6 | 9.12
